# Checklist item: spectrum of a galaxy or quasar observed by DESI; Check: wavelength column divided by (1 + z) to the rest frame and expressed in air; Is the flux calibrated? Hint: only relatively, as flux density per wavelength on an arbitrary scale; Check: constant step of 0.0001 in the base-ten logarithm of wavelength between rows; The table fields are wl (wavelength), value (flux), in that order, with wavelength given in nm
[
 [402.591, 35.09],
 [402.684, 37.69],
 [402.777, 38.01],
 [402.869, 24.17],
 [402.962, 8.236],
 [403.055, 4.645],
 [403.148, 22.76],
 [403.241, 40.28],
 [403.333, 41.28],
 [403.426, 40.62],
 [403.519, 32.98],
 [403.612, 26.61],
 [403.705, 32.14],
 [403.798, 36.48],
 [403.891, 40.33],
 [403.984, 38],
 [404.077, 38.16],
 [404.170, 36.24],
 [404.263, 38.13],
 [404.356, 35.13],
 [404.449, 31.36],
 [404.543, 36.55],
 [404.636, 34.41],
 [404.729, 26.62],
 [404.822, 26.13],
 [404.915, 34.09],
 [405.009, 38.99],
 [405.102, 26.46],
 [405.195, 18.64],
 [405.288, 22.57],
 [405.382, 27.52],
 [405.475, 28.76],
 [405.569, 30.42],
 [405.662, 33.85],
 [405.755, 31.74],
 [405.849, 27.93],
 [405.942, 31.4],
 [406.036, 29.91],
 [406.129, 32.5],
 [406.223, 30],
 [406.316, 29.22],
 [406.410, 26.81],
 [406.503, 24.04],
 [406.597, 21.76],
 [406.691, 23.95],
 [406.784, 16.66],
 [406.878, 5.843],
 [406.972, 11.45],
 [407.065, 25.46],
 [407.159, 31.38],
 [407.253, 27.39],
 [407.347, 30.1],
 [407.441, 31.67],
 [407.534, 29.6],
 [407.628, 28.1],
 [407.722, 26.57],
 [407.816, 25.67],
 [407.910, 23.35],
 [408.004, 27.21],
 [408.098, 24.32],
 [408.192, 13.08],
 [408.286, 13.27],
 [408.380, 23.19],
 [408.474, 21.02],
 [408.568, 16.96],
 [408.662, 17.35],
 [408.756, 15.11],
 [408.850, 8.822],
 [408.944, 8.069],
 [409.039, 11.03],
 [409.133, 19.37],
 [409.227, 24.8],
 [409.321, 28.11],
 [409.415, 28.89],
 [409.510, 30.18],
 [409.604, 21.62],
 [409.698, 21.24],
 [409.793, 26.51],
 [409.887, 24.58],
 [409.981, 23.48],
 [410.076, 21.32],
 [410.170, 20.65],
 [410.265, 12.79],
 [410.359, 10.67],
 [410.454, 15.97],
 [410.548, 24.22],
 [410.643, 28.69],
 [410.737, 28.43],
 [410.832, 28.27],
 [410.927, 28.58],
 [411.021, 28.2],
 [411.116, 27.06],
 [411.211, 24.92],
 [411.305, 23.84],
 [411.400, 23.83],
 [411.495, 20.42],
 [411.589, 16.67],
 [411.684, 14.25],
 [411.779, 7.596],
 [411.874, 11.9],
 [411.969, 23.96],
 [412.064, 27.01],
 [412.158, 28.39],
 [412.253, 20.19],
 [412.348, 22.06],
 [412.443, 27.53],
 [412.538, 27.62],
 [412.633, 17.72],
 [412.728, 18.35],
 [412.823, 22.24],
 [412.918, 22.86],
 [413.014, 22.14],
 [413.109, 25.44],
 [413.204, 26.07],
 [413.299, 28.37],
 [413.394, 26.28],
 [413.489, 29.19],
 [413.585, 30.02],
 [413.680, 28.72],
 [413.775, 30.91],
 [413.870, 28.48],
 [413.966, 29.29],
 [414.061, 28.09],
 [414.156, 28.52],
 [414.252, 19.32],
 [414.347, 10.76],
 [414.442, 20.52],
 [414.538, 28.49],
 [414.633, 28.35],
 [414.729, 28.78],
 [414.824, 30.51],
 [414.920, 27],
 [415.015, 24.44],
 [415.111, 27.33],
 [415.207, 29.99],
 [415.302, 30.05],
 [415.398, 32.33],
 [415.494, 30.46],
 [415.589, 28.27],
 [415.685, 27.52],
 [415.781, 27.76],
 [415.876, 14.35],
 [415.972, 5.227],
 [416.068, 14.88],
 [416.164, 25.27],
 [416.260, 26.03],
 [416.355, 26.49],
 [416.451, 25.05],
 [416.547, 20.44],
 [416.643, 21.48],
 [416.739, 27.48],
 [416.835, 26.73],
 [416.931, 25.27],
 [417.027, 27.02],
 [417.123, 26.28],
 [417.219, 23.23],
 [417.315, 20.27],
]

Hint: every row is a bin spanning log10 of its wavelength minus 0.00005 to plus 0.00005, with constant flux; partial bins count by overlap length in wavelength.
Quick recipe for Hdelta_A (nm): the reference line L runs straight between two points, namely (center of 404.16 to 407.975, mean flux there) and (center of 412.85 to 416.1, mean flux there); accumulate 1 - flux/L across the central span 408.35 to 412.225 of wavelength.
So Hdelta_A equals 0.81 nm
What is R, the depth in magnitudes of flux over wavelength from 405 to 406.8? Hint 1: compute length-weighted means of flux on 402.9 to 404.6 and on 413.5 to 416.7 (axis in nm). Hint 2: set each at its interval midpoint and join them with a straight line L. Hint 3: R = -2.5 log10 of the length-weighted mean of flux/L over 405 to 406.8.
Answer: 0.121 mag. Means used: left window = 32.2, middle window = 27.6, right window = 25.4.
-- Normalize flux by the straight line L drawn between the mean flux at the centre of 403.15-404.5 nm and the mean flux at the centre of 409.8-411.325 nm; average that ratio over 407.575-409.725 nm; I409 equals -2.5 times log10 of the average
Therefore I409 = 0.28 mag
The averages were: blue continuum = 35.8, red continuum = 23.3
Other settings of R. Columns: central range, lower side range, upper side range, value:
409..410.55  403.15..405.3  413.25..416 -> 0.352 mag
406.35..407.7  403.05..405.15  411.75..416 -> 0.275 mag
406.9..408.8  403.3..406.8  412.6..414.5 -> 0.258 mag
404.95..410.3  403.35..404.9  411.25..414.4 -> 0.256 mag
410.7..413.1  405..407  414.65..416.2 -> 0.132 mag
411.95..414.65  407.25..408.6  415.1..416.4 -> -0.026 mag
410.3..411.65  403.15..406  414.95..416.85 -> 0.198 mag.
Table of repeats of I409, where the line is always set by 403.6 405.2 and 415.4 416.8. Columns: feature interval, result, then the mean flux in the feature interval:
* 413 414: -0.10 mag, 27.9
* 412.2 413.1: 0.17 mag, 22.5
